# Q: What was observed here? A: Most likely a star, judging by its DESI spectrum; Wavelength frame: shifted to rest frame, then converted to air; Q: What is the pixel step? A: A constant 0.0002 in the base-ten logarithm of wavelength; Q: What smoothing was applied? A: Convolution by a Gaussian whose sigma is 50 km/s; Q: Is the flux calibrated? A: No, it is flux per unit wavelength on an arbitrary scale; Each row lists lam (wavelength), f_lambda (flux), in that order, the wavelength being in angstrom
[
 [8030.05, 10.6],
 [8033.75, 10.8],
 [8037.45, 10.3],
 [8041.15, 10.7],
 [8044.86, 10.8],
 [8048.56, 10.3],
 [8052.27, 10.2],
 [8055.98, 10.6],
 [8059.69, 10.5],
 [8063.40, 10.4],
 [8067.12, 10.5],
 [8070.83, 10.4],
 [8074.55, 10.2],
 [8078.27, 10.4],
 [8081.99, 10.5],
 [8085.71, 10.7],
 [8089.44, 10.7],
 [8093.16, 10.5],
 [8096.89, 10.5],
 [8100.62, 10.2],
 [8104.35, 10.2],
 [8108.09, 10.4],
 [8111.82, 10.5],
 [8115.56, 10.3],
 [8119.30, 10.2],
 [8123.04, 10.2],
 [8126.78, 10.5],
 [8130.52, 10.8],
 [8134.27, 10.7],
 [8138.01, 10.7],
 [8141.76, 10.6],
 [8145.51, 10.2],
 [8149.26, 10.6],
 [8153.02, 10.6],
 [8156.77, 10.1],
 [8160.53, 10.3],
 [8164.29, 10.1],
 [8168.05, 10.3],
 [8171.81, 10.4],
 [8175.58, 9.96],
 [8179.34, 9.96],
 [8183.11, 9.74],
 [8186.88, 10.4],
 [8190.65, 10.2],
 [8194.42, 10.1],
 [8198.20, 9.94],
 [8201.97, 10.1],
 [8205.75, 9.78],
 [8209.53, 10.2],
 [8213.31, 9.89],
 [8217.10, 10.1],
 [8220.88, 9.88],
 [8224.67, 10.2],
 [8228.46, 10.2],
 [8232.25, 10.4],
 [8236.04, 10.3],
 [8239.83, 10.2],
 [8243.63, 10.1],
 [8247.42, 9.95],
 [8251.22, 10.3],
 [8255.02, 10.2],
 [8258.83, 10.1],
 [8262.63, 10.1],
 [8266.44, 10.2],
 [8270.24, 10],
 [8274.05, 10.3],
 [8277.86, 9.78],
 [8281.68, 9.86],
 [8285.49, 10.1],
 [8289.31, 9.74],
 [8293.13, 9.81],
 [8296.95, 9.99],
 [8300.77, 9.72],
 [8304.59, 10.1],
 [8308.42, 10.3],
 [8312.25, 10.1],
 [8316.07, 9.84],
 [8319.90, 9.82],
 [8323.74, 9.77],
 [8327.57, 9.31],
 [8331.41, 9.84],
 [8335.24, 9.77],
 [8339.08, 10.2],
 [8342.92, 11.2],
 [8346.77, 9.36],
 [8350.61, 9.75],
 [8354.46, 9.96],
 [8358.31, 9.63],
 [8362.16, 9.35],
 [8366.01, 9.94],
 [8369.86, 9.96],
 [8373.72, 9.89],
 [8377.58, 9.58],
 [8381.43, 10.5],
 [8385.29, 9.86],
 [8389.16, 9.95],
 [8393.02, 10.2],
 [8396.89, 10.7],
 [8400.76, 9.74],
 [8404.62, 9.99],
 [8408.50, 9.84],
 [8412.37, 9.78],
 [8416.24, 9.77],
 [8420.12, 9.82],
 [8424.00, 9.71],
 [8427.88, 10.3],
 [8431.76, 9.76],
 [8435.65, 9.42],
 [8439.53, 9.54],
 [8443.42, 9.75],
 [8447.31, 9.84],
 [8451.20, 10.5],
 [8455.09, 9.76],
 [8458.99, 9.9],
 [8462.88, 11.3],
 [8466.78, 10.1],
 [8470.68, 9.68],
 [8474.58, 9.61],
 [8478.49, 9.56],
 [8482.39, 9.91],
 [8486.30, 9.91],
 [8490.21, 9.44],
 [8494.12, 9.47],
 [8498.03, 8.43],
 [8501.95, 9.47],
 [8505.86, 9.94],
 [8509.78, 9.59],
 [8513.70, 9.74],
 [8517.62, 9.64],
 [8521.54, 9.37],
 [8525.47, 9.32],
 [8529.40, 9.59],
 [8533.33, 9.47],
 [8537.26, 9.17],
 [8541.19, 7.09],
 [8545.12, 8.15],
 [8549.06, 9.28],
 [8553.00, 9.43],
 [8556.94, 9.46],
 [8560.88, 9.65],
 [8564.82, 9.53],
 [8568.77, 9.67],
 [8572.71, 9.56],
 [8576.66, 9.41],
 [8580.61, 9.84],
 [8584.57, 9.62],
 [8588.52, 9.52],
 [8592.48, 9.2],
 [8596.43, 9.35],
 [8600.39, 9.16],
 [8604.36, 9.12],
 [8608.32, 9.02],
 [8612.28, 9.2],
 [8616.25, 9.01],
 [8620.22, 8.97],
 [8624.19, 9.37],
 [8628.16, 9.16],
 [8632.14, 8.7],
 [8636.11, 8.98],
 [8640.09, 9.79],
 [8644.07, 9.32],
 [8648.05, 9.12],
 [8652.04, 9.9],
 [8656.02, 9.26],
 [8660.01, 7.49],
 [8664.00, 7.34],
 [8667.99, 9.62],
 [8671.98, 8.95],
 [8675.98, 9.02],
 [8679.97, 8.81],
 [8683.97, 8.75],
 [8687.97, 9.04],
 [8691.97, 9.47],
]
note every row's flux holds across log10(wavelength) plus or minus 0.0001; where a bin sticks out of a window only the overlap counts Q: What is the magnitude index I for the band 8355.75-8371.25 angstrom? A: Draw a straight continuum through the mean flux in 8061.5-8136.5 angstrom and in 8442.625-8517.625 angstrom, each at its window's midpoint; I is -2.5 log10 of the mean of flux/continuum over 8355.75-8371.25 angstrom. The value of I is 0.03 mag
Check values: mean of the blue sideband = 10.4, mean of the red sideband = 9.78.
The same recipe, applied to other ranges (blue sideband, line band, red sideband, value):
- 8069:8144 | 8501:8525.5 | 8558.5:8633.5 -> -0.01 mag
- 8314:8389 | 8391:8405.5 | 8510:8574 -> -0.05 mag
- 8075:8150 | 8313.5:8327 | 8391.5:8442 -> 0.03 mag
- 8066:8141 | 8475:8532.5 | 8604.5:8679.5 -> -0.02 mag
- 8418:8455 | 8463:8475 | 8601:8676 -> -0.04 mag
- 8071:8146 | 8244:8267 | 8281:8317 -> -0.01 mag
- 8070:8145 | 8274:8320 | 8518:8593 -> 0.00 mag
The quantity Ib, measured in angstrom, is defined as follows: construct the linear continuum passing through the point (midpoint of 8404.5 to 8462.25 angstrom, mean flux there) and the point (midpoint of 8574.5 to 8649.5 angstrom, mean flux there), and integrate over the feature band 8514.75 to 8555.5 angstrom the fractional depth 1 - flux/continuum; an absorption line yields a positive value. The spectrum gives 1.9 angstrom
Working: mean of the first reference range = 9.87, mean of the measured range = 9.07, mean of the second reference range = 9.26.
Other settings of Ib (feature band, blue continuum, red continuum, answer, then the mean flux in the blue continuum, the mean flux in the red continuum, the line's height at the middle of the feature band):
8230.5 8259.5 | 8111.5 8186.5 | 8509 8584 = -0.3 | 10.3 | 9.31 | 10.1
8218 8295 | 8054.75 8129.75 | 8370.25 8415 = 0.8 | 10.4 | 10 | 10.2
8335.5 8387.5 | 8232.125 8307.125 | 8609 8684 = -0.7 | 10.1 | 8.99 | 9.8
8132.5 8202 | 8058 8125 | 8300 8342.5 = -0.1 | 10.4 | 9.94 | 10.3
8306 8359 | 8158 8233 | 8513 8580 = -0.8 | 10.1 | 9.27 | 9.78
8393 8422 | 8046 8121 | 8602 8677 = -1.1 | 10.4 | 9.02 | 9.6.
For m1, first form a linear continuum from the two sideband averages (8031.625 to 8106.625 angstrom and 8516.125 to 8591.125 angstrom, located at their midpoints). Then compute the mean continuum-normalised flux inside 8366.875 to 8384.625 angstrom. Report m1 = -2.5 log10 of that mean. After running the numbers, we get -0.03 mag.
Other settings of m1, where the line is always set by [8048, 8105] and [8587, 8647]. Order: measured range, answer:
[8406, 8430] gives -0.02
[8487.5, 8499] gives 0.03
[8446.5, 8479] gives -0.06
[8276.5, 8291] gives 0.01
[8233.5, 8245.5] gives -0.02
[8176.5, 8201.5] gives 0.01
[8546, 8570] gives -0.01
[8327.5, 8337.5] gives 0.01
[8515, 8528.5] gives -0.01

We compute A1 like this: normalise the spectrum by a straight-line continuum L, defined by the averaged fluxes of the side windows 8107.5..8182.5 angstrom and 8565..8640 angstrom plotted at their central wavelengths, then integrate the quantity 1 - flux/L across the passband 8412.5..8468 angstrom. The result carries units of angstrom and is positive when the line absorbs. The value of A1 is -1.65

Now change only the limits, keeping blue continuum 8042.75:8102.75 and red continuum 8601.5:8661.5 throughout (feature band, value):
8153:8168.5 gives 0.0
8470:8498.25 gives -0.3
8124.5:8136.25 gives -0.4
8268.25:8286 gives -0.1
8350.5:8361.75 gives 0.1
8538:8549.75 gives 1.5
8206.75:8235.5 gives -0.1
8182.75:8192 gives 0.0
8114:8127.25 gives 0.1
